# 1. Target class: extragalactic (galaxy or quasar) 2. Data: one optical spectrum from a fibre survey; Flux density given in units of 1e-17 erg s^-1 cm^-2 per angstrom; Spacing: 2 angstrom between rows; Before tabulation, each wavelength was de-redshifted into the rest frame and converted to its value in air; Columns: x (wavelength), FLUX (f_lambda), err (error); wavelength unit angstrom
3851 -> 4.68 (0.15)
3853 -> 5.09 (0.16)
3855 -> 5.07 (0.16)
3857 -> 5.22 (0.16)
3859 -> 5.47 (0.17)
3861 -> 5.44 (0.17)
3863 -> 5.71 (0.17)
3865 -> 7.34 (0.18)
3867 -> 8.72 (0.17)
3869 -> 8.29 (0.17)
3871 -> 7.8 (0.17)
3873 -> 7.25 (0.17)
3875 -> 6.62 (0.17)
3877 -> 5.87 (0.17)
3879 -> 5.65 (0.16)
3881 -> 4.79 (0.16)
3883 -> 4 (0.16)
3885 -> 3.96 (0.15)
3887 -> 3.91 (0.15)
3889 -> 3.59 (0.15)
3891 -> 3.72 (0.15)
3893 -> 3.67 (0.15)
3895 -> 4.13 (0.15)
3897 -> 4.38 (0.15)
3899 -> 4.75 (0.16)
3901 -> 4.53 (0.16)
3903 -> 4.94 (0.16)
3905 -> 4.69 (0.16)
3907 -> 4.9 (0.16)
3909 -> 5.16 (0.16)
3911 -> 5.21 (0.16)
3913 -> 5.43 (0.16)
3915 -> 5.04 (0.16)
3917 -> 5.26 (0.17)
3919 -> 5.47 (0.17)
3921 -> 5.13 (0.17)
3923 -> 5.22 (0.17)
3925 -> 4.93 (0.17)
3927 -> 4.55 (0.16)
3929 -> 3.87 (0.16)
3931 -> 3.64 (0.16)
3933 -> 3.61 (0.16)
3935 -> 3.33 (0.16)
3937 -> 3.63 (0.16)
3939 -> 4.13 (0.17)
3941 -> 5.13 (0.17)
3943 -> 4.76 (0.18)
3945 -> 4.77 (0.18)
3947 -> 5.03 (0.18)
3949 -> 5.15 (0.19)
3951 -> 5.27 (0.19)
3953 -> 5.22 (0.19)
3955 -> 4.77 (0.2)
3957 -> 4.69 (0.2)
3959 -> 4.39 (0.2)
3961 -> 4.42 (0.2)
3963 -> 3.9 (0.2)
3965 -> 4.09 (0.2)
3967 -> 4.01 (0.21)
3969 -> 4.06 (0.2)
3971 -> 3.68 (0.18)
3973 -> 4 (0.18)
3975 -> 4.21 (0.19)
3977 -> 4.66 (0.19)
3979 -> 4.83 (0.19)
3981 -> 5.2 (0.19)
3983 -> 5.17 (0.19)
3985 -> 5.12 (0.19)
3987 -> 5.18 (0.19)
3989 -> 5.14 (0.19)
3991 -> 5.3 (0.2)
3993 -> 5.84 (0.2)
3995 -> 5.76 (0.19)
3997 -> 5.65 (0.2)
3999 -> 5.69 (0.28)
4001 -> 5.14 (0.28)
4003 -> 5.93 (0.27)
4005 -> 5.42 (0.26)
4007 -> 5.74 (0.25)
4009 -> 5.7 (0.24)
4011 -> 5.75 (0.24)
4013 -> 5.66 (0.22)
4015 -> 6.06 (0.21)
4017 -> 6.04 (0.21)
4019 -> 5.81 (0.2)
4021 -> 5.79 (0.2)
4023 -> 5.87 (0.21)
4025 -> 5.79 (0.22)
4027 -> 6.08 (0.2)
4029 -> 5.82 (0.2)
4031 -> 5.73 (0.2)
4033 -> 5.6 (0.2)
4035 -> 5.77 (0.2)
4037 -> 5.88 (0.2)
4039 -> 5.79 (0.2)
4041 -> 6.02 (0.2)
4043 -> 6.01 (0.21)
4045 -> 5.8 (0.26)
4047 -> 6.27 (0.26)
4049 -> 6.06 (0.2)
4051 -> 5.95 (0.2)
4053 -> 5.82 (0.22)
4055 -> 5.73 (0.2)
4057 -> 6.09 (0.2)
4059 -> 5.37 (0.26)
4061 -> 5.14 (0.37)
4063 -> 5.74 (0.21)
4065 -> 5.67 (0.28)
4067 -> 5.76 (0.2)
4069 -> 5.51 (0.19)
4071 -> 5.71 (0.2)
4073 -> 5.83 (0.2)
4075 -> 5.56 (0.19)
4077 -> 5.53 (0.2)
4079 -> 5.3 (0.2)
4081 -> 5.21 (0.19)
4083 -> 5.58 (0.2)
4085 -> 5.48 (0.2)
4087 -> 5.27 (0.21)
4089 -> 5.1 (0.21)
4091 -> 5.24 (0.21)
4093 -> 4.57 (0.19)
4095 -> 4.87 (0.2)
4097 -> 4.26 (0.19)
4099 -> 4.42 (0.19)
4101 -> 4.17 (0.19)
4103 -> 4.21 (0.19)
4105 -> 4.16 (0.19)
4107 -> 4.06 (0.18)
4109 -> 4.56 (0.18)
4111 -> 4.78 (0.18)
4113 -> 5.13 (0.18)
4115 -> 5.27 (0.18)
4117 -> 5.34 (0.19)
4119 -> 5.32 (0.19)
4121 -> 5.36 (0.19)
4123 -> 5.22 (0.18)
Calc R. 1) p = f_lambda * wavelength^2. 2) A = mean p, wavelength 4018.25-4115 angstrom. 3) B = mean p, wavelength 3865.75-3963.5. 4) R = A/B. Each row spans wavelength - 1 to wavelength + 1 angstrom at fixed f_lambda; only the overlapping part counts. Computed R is 1.18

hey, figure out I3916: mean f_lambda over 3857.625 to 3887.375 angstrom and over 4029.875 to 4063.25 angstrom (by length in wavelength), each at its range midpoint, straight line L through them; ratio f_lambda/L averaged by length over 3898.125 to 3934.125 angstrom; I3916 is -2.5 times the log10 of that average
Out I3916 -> 0.25 mag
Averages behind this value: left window 6.09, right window 5.81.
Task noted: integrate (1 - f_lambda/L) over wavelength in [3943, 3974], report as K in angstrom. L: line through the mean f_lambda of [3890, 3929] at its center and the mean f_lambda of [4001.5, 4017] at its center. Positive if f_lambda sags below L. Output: 4.4 angstrom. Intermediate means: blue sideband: 4.77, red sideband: 5.75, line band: 4.51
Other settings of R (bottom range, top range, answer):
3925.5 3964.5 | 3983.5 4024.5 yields 1.31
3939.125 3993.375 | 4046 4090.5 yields 1.25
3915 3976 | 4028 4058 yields 1.38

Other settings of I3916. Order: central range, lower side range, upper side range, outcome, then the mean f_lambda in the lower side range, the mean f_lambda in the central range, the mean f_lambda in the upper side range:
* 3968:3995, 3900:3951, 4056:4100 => 0.024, 4.71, 4.83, 5.33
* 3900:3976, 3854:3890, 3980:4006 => 0.219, 5.82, 4.58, 5.43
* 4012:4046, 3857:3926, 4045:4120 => -0.114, 5.32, 5.85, 5.25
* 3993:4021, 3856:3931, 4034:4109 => -0.080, 5.24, 5.73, 5.37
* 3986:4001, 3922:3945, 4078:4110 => -0.223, 4.28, 5.48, 4.78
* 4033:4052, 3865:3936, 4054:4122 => -0.157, 5.06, 5.93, 5.16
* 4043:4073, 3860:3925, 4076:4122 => -0.155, 5.32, 5.77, 4.92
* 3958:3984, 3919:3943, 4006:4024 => 0.163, 4.36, 4.36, 5.82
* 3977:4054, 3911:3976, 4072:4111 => -0.200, 4.54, 5.68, 4.91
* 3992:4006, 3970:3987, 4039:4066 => -0.137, 4.64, 5.63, 5.82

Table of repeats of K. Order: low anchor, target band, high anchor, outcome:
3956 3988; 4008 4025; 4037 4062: -1.9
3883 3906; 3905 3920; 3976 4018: -2.6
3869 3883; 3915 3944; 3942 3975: 3.7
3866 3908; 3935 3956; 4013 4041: 3.0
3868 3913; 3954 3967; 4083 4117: 1.7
